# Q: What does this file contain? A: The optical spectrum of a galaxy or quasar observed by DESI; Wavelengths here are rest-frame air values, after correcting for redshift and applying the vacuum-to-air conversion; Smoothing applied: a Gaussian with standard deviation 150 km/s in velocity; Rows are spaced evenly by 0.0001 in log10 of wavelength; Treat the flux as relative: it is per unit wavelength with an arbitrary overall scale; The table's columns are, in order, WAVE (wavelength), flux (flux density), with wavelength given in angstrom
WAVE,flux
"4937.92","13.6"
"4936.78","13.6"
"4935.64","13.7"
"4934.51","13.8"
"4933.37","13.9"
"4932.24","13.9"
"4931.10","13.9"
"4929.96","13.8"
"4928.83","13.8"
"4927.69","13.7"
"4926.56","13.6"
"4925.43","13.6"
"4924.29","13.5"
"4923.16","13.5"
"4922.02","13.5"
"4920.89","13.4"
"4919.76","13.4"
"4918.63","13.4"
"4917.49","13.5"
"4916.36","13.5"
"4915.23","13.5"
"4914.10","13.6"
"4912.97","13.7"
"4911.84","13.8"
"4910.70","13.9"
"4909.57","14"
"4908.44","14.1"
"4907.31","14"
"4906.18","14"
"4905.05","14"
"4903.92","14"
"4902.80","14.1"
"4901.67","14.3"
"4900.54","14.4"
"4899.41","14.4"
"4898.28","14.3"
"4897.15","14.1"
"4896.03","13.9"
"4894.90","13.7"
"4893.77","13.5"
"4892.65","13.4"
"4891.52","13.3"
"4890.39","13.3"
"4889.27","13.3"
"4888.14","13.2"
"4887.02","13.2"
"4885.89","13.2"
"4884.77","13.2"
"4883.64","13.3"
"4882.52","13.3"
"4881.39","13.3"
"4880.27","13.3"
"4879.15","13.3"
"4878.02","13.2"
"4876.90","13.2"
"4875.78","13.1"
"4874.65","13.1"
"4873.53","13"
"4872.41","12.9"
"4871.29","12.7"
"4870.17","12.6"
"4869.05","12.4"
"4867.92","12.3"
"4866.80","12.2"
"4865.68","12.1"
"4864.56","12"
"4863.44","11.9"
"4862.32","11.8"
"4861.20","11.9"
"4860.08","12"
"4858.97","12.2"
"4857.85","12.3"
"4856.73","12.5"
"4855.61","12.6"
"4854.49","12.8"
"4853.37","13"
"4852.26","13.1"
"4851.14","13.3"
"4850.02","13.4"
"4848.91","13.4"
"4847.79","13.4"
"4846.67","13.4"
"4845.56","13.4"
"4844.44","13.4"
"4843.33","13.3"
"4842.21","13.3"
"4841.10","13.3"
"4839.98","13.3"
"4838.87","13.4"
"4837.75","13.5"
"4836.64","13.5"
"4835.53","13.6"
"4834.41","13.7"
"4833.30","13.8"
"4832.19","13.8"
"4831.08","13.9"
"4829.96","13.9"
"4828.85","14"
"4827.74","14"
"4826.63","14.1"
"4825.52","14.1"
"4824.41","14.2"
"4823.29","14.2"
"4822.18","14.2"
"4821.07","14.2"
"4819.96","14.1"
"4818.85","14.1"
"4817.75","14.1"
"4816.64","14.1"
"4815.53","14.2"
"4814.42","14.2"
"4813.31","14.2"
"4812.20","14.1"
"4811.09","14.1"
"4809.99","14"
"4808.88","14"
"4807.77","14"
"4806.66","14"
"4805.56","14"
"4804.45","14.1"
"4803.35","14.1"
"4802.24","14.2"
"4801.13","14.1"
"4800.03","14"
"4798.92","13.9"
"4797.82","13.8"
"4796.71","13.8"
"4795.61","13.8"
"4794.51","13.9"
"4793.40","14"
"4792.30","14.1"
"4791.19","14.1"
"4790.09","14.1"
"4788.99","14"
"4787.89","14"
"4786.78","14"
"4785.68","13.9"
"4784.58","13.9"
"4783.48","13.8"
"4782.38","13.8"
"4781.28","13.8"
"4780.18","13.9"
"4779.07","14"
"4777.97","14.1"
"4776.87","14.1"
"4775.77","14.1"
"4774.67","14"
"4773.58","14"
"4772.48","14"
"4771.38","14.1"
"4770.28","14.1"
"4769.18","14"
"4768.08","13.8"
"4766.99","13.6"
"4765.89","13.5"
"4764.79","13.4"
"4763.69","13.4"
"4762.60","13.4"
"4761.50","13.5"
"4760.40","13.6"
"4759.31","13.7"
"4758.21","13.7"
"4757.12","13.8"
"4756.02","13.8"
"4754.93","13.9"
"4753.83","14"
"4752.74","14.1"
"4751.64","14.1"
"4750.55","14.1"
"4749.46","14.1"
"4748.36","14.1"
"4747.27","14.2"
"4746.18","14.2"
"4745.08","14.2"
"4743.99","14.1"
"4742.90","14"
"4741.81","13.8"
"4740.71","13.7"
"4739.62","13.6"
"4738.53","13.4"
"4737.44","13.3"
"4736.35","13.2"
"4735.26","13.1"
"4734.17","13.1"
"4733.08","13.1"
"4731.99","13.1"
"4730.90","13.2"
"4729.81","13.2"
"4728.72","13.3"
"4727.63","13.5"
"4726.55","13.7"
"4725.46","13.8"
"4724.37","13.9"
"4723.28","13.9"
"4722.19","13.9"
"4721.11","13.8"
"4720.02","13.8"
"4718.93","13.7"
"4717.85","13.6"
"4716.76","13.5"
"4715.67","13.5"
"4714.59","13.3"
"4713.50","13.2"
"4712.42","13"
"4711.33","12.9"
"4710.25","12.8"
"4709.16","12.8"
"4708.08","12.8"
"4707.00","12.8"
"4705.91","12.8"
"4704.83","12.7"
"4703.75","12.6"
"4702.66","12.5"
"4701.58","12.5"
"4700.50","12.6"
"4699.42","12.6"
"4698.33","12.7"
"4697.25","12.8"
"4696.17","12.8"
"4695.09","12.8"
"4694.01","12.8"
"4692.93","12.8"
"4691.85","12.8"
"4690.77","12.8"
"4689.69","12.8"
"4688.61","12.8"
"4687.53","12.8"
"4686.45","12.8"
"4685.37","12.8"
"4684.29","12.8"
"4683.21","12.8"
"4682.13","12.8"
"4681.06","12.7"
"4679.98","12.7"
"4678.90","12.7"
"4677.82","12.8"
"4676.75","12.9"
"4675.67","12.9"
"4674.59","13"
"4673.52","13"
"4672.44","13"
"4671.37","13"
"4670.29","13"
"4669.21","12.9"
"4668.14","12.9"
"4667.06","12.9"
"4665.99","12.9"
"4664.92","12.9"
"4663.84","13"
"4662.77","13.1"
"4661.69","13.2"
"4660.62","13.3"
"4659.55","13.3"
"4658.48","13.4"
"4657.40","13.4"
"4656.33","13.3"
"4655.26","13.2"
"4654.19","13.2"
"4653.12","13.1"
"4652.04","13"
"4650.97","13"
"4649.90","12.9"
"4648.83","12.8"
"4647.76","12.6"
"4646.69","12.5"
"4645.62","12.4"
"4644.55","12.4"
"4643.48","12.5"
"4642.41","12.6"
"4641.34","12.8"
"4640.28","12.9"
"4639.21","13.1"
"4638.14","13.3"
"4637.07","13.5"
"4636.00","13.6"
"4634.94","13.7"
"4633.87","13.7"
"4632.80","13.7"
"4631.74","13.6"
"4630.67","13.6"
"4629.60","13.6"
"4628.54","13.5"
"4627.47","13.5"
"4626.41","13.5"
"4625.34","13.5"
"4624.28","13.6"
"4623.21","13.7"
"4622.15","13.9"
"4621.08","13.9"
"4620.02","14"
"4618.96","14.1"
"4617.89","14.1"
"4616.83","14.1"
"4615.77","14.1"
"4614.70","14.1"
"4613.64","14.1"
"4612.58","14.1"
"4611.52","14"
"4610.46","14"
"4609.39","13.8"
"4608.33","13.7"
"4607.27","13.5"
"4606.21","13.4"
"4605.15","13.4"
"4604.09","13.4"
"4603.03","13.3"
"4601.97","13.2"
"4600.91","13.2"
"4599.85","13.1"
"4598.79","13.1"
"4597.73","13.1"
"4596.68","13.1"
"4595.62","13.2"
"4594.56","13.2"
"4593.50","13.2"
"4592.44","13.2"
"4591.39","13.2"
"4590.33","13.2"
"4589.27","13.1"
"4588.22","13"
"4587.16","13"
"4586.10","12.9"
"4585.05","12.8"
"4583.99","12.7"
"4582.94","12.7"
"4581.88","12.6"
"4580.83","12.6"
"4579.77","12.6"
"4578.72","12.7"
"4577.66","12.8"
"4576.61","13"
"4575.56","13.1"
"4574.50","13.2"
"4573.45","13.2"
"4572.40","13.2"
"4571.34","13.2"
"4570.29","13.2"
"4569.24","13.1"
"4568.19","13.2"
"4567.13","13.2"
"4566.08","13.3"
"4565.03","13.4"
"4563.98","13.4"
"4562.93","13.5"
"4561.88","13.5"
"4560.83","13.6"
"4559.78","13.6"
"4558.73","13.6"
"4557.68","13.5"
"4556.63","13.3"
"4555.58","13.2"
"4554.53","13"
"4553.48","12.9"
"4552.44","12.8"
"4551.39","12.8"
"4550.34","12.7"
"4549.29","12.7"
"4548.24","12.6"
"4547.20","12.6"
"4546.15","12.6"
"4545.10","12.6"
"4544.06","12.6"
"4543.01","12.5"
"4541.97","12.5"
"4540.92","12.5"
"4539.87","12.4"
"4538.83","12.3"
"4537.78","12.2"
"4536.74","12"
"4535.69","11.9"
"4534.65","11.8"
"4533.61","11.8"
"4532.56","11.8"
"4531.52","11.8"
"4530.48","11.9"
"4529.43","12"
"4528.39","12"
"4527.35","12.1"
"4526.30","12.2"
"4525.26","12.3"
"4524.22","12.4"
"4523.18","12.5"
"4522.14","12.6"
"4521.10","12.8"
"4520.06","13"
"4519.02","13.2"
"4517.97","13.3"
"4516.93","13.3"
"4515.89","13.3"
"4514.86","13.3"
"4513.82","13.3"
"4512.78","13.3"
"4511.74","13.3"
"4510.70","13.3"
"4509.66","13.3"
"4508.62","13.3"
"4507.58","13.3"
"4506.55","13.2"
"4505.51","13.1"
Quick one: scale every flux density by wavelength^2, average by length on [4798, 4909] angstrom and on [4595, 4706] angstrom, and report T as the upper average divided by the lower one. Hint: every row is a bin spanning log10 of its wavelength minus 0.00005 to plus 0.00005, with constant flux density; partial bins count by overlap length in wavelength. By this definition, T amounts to 1.12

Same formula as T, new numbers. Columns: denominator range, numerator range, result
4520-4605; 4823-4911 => 1.18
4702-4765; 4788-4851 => 1.06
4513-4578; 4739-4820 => 1.20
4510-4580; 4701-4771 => 1.15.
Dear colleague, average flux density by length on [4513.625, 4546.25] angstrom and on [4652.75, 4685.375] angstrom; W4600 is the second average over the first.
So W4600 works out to 1.04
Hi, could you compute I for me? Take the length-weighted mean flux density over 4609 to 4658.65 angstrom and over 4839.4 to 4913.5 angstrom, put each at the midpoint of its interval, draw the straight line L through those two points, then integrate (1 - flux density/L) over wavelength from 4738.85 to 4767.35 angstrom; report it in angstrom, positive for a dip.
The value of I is -1.1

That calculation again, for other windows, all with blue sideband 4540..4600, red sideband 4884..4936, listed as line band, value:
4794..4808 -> -0.5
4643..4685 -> 0.9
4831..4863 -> 1.1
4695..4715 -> 0.8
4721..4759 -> -1.0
